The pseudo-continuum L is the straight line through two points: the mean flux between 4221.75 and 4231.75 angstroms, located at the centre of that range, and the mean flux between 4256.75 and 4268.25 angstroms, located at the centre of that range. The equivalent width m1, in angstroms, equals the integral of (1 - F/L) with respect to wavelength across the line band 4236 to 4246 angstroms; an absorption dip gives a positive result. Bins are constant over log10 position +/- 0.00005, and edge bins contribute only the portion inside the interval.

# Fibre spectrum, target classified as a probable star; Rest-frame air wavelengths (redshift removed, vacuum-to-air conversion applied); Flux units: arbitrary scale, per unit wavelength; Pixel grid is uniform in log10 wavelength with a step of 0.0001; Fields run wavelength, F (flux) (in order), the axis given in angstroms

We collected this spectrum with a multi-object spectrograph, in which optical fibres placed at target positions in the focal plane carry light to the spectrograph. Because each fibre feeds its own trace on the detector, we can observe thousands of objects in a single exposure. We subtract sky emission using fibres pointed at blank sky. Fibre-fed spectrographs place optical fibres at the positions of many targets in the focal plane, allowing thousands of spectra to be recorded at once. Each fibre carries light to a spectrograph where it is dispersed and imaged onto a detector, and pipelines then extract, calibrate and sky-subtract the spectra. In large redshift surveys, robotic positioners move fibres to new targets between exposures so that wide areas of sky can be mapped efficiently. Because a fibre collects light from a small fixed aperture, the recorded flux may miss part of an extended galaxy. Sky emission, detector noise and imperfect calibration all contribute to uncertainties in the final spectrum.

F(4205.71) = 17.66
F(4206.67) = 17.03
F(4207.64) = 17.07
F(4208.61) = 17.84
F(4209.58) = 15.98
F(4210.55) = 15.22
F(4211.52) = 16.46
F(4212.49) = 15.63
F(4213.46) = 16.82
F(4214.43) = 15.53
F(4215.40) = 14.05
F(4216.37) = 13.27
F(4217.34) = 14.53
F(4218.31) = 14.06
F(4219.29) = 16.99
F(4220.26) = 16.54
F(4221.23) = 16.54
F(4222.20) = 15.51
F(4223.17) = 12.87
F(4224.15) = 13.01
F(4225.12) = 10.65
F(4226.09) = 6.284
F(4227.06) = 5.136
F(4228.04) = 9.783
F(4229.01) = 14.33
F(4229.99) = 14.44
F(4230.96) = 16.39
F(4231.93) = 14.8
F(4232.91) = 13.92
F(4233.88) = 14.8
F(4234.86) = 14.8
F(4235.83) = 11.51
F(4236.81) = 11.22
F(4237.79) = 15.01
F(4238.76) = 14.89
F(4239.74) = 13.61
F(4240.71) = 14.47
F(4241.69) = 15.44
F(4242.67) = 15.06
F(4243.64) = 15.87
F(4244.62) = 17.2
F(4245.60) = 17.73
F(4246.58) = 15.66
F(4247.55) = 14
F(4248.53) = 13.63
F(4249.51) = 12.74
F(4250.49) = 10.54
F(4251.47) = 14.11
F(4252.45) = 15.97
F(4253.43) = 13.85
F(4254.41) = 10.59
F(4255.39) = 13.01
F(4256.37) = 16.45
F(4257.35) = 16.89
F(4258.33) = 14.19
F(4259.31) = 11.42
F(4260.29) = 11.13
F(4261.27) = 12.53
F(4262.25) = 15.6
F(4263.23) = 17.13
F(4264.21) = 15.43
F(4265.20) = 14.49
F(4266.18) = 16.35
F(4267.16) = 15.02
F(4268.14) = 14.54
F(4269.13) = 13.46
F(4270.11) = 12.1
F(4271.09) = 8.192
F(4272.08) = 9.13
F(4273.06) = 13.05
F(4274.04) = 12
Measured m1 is -1.47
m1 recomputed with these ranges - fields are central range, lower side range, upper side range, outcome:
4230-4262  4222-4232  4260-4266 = -2.21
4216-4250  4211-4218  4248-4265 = 1.53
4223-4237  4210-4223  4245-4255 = 2.38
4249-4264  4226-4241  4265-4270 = 0.33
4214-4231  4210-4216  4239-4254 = 2.31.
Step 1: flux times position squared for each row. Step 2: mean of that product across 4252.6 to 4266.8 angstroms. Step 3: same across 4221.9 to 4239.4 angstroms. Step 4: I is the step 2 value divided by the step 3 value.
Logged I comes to 1.14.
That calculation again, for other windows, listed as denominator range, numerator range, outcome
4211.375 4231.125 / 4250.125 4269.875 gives 1.05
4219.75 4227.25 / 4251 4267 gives 1.18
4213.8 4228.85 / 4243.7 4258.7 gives 1.13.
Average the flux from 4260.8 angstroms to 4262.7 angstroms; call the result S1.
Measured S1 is 14.1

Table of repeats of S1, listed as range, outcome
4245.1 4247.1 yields 16.7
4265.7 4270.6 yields 14.3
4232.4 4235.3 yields 14.5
